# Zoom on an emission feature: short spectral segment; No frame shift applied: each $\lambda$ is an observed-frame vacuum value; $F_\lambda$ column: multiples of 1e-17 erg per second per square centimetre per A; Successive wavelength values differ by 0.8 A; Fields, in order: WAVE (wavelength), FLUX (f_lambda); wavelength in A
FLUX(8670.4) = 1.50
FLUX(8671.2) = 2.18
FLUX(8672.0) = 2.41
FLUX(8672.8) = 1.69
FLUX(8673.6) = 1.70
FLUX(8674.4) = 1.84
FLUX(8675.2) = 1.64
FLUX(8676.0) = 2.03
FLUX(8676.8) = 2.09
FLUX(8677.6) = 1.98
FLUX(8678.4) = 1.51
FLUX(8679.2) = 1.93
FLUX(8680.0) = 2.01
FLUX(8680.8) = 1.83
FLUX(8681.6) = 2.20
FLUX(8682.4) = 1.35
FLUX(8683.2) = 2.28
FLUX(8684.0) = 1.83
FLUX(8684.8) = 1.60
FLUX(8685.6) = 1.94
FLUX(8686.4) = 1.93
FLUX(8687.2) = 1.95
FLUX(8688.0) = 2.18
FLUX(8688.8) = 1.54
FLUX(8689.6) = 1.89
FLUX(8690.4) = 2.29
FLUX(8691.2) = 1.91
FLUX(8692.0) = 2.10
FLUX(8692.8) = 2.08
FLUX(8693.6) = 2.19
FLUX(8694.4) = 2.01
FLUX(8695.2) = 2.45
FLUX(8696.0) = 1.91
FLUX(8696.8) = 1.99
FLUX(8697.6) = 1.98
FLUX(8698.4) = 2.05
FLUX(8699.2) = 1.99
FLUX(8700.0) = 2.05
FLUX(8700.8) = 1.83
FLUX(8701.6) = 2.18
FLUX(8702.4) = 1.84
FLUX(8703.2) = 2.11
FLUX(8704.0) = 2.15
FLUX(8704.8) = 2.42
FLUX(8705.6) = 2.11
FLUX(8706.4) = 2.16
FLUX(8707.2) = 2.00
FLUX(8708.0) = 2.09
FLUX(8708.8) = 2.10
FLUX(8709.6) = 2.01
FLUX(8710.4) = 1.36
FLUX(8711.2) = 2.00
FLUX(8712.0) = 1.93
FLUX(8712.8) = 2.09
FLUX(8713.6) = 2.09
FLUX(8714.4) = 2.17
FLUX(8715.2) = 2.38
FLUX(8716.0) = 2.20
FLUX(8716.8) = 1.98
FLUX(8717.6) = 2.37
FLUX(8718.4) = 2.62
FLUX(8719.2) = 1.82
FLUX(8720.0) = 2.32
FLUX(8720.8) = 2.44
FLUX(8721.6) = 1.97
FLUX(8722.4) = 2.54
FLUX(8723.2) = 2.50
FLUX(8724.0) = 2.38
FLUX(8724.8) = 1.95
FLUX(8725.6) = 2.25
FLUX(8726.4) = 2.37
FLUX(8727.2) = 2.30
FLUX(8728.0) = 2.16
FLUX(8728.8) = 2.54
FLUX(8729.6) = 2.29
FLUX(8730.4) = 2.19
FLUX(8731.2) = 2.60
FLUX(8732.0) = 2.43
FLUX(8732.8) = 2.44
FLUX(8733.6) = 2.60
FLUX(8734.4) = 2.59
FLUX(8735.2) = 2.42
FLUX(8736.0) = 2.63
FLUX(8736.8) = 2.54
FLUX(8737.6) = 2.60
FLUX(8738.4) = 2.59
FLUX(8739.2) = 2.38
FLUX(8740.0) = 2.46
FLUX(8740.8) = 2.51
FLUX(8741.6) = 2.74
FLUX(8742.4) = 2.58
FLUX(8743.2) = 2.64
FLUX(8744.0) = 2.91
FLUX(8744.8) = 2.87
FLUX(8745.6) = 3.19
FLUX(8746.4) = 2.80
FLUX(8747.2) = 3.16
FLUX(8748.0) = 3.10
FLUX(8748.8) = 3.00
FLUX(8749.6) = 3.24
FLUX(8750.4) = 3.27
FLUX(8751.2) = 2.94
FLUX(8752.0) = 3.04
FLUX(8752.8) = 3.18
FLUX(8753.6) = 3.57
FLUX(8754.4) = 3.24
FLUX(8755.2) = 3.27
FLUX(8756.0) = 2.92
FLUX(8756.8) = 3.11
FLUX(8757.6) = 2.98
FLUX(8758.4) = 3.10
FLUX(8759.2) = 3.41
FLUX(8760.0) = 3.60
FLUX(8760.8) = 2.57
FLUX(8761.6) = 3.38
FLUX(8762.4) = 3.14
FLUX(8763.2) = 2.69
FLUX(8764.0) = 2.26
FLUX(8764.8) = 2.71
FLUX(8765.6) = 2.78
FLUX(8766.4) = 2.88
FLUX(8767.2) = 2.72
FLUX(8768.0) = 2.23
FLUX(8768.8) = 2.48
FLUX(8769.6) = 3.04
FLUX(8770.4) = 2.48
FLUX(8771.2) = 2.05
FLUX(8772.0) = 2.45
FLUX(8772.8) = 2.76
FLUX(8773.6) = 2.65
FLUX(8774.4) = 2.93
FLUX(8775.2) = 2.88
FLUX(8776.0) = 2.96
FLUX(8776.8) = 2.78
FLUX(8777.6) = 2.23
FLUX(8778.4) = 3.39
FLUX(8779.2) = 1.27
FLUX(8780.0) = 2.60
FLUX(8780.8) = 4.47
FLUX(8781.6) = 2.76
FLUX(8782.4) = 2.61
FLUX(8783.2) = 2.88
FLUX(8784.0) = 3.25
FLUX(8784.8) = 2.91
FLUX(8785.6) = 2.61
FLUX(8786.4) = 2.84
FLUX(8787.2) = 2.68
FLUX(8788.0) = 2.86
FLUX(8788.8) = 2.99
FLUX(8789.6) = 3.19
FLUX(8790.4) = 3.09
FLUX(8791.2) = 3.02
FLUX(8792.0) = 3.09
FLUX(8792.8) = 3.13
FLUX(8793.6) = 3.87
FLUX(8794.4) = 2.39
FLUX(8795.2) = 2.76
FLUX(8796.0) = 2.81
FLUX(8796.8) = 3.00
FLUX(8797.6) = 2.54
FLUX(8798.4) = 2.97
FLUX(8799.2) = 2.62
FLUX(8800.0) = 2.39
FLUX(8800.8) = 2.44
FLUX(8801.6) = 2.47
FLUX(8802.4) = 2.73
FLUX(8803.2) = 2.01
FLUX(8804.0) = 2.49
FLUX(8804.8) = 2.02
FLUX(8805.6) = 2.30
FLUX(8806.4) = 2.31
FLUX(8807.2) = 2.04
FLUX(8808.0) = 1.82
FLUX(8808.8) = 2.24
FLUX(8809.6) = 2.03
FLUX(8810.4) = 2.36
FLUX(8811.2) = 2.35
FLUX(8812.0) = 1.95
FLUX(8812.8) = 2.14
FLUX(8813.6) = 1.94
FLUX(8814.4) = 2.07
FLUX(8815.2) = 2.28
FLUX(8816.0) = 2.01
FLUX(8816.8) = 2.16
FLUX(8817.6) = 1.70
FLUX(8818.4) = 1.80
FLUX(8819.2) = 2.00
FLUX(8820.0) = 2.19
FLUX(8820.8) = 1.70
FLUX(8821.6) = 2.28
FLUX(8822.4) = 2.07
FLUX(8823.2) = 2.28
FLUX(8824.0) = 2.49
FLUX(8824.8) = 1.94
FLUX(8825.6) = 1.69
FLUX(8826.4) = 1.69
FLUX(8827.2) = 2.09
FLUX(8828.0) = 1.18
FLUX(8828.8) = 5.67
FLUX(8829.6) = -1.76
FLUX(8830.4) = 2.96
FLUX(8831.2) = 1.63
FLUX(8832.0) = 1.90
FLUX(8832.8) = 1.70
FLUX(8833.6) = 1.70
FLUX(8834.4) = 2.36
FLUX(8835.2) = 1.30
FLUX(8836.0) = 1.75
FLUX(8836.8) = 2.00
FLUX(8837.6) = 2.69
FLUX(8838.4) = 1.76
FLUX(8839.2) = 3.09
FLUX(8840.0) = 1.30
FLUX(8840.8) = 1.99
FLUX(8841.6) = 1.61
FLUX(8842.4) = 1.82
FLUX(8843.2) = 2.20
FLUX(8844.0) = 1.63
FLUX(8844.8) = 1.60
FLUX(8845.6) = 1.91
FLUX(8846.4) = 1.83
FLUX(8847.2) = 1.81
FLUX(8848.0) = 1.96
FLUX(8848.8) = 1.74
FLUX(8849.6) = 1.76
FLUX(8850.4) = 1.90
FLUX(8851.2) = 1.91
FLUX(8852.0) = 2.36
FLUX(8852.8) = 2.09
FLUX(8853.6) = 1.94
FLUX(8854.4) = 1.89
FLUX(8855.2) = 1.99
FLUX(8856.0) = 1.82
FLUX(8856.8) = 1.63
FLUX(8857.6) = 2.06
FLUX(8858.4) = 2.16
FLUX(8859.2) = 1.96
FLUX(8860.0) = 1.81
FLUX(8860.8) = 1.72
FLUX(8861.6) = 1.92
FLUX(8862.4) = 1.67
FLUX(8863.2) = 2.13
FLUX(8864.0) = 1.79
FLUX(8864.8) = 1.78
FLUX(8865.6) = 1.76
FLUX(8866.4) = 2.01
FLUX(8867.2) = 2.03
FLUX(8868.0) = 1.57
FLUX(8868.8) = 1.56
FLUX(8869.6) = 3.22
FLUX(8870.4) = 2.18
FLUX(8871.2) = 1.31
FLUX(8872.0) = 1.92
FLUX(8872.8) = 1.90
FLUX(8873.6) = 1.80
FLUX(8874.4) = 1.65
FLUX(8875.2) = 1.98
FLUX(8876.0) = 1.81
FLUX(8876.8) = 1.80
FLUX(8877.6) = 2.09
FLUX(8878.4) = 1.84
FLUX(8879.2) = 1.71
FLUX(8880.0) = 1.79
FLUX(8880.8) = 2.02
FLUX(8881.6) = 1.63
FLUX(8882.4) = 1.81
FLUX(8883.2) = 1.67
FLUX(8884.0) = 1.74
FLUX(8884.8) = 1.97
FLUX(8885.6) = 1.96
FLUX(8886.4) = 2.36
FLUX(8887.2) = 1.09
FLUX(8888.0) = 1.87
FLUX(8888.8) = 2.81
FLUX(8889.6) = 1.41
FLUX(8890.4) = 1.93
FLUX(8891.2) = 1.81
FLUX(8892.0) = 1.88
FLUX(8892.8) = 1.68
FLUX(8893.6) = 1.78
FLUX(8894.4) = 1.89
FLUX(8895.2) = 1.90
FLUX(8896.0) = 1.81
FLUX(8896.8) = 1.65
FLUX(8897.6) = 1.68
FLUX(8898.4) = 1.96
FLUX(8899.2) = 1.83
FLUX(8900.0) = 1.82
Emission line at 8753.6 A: Hgamma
